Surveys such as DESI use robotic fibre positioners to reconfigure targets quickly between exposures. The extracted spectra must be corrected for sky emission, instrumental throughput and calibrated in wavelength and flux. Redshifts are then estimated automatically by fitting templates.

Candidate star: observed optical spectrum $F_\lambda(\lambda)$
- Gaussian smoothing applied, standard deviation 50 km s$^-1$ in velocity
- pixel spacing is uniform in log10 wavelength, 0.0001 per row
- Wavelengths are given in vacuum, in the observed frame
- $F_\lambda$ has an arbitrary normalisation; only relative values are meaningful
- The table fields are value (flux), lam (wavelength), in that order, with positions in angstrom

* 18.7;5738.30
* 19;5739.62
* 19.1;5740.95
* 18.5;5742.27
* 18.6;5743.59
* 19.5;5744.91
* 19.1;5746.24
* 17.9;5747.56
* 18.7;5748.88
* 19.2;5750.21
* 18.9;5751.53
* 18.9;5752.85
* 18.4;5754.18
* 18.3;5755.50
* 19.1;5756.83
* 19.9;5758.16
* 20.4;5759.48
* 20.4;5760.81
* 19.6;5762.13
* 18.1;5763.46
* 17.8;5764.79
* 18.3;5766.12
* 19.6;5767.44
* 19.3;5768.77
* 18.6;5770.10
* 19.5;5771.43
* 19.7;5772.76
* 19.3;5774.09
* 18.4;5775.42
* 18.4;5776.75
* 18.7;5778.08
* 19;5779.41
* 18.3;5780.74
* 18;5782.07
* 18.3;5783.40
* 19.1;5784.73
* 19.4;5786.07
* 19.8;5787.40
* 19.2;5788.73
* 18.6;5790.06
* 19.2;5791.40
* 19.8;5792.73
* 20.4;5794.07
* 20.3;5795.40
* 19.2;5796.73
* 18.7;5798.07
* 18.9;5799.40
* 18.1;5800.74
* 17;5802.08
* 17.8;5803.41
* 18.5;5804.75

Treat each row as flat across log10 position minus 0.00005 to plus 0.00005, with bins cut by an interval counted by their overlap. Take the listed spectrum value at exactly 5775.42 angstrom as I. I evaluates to 18.4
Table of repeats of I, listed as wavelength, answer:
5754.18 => 18.4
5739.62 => 19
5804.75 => 18.5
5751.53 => 18.9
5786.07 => 19.4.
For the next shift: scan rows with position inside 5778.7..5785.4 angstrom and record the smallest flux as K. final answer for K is 18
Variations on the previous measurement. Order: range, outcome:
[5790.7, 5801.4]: 18.1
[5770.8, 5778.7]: 18.4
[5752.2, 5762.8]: 18.3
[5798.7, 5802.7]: 17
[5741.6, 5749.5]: 17.9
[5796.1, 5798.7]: 18.7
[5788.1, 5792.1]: 18.6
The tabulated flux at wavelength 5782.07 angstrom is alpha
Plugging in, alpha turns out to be 18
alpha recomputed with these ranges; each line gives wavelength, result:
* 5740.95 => 19.1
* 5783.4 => 18.3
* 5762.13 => 19.6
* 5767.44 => 19.6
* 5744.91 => 19.5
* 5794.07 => 20.4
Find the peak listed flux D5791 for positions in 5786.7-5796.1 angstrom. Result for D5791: 20.4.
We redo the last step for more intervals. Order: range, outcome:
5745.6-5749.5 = 19.1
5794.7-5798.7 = 20.3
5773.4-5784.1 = 19.3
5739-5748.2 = 19.5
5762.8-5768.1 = 19.6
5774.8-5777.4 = 18.4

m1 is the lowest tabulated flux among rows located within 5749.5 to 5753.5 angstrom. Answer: 18.9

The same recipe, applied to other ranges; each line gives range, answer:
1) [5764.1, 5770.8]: 17.8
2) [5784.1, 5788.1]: 19.1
